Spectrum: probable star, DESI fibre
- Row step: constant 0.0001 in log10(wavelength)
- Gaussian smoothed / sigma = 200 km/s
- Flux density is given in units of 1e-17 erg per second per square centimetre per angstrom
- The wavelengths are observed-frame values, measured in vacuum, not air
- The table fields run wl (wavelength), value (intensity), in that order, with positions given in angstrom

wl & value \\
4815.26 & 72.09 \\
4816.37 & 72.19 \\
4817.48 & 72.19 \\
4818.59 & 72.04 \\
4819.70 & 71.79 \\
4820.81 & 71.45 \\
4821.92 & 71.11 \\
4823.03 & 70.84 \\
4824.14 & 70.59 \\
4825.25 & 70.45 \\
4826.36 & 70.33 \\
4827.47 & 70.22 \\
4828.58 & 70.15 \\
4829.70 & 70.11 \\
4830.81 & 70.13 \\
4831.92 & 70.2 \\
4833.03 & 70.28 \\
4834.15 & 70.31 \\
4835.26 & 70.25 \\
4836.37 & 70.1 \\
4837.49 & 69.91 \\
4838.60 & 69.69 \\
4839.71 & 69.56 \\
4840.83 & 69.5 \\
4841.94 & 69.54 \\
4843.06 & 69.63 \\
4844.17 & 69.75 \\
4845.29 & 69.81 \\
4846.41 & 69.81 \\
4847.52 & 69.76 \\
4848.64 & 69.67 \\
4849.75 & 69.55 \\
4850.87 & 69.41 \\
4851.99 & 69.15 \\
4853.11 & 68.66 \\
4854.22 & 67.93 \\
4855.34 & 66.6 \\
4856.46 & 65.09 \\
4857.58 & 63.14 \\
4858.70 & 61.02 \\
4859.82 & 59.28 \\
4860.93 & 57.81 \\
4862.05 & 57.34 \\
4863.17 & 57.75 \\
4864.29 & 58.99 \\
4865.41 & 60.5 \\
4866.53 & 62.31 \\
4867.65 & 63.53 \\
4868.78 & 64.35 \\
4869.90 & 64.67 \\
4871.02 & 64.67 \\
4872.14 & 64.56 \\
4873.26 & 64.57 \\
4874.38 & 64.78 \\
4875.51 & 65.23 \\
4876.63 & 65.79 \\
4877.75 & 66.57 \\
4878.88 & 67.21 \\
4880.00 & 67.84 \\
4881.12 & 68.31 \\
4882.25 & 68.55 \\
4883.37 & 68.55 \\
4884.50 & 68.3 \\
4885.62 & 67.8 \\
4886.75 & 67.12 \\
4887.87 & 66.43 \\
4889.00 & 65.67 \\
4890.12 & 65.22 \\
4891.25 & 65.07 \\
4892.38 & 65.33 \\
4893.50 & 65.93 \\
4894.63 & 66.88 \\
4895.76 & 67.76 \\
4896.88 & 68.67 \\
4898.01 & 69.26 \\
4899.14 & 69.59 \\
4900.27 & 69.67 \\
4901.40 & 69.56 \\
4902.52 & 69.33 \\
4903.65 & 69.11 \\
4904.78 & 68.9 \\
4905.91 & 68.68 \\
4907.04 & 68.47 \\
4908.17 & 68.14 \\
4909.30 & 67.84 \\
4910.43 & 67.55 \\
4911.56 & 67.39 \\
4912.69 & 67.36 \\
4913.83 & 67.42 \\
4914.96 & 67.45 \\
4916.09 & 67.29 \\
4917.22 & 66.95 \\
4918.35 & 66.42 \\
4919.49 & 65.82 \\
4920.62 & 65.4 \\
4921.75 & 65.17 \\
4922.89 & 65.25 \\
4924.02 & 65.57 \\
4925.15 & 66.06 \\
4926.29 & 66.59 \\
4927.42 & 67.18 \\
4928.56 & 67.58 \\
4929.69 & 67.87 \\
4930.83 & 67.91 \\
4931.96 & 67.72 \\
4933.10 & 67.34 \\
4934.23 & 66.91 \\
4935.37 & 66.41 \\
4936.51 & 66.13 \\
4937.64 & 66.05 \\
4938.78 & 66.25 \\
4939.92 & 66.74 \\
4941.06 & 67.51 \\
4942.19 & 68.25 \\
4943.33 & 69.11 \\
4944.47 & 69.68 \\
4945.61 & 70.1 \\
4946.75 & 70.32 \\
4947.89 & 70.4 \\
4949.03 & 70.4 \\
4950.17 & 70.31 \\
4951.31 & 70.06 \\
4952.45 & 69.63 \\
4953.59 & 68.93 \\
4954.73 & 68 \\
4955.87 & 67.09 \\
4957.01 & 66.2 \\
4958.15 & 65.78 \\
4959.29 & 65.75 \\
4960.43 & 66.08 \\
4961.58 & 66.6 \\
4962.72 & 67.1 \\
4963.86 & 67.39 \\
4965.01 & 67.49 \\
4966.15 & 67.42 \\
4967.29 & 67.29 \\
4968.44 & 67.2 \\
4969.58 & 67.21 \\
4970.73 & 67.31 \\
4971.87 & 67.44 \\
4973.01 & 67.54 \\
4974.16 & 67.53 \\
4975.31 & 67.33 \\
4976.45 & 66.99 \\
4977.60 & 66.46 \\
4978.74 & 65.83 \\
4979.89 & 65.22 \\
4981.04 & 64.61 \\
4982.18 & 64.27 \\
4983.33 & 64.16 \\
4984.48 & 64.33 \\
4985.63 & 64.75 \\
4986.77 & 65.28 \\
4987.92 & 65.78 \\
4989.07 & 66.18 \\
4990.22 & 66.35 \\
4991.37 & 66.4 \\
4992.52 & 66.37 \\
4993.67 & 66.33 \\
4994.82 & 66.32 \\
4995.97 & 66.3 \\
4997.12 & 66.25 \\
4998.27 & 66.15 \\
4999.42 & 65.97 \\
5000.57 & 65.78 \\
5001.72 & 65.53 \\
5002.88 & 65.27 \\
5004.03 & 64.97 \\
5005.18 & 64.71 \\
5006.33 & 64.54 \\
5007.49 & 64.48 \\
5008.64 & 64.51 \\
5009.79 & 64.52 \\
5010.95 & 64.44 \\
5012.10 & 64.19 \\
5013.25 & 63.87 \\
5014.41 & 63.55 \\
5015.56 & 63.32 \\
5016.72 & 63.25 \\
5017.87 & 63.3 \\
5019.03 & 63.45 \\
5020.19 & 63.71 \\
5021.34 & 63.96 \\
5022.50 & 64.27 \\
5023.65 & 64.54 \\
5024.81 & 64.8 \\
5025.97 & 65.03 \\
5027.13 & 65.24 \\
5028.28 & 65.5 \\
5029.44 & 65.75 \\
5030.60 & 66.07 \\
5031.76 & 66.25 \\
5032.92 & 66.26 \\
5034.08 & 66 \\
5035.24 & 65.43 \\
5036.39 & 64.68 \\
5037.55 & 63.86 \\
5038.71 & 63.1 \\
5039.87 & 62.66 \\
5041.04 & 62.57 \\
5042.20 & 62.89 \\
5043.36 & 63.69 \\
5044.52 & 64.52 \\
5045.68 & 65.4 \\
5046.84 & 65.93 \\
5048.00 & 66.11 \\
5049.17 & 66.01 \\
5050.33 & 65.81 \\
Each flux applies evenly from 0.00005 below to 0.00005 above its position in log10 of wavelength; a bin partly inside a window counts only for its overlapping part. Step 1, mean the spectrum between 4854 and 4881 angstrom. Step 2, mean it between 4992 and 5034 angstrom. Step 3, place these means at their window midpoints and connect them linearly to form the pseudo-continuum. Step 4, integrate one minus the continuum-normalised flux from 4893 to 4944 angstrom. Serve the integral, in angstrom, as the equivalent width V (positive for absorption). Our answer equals -2.8 angstrom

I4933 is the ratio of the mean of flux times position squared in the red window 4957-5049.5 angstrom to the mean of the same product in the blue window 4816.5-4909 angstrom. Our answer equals 1.0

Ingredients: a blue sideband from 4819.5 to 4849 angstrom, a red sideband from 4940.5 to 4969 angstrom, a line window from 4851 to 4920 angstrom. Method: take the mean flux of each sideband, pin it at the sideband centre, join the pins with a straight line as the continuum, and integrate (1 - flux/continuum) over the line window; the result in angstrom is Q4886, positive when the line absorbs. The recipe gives 3.2 angstrom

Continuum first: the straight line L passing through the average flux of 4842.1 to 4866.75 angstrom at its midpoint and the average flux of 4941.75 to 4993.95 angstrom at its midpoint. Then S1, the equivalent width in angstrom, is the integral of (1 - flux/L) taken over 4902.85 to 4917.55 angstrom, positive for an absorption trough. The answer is -0.4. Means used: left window 65.2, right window 67.2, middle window 67.9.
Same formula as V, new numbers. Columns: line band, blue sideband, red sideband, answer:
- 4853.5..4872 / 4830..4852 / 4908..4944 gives 1.8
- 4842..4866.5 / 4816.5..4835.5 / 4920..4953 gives 1.7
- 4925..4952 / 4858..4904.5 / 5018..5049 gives -1.2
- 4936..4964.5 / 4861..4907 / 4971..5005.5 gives -0.9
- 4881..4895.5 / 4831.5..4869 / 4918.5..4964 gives 0.0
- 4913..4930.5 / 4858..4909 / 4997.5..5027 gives -0.3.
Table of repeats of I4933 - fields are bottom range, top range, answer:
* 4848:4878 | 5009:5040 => 1.07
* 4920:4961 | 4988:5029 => 0.99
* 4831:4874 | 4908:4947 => 1.04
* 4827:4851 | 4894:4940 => 1.00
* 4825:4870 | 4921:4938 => 1.03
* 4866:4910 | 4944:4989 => 1.04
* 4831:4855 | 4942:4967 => 1.03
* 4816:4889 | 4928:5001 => 1.04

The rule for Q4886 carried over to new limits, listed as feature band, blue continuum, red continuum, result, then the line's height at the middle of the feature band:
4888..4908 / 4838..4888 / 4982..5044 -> -0.6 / 65.7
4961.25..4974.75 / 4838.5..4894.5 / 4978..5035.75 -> -0.4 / 65.3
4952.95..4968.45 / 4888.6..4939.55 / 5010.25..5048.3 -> -0.2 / 66.1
